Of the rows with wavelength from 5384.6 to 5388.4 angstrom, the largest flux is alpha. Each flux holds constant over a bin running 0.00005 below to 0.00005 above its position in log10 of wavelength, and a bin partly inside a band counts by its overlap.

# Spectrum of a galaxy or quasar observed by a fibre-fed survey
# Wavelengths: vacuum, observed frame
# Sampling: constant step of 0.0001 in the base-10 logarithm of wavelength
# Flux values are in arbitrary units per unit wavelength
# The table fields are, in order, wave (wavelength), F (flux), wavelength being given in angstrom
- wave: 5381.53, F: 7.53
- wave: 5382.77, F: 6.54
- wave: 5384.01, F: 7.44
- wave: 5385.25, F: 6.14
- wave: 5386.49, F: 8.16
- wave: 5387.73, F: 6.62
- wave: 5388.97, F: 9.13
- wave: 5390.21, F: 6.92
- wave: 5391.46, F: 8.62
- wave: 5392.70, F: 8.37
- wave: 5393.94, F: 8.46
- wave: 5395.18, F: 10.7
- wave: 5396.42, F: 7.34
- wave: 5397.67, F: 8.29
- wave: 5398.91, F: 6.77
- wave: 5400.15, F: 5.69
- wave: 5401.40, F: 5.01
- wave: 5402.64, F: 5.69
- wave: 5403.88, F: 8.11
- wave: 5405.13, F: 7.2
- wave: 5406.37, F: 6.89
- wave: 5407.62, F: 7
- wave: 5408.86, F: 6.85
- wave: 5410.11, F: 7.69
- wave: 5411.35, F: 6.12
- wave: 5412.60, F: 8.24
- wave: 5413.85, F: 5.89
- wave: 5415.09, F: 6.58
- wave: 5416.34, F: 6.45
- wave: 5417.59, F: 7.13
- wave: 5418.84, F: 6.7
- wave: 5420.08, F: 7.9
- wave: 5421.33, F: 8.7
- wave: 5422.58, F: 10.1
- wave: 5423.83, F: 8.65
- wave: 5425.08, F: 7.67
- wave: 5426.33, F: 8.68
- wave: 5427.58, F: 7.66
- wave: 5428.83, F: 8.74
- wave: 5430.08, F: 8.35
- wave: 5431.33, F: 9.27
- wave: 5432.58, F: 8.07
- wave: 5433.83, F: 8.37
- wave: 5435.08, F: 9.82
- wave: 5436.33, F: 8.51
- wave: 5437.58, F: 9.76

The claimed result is 8.16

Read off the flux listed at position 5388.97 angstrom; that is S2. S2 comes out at 9.13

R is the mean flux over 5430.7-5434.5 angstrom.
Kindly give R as 8.59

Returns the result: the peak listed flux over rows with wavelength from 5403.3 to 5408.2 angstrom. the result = 8.11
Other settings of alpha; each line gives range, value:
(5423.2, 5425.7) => 8.65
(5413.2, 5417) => 6.58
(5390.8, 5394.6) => 8.62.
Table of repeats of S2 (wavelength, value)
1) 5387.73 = 6.62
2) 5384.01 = 7.44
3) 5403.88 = 8.11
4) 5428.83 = 8.74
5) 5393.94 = 8.46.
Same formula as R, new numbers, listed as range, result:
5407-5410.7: 7.18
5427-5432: 8.51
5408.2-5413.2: 7.22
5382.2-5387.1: 7.07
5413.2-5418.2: 6.52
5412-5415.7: 6.9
